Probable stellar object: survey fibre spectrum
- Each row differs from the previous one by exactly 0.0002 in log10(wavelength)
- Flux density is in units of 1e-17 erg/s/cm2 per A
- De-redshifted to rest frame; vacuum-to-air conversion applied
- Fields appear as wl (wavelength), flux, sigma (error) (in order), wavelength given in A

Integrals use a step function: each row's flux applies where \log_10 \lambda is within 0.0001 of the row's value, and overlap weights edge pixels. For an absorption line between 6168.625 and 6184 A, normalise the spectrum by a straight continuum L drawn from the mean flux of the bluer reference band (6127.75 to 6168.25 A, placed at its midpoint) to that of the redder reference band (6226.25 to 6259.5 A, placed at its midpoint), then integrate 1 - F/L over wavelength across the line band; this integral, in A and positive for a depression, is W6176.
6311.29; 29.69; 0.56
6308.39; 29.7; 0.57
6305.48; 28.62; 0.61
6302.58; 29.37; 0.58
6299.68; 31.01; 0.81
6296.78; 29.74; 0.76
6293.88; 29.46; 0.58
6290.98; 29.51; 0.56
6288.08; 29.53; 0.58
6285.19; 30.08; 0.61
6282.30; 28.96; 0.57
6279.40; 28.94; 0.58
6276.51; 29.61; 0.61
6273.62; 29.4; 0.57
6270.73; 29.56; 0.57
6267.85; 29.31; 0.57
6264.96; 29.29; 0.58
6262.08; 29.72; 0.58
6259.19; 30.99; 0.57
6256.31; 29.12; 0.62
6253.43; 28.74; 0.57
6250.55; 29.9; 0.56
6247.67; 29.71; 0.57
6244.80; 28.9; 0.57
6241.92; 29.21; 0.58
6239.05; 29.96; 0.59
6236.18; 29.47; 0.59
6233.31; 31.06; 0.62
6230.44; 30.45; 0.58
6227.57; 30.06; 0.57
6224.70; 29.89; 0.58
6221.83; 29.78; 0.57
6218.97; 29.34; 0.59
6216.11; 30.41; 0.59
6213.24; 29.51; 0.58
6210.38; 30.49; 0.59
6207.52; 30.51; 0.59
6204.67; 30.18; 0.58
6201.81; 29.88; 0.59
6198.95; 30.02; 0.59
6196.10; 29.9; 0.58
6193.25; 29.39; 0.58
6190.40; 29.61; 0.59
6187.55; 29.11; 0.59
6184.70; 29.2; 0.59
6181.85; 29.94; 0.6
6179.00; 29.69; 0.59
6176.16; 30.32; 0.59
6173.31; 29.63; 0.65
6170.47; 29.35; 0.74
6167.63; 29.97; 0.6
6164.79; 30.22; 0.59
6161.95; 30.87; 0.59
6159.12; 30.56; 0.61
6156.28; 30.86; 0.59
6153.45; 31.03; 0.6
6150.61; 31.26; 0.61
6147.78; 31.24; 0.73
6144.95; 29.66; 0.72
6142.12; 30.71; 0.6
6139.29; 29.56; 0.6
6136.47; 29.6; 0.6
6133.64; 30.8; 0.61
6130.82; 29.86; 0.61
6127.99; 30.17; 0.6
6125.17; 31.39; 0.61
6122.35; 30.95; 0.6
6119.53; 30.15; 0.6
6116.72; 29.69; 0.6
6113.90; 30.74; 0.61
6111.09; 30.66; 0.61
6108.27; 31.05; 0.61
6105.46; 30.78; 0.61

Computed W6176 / 0.2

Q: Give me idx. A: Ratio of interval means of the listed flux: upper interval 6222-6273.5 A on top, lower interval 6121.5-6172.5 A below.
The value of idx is 1.0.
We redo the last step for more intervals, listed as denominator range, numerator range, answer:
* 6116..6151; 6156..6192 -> 0.98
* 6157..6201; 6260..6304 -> 0.99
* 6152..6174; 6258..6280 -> 0.98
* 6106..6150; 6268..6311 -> 0.97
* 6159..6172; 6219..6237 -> 1.00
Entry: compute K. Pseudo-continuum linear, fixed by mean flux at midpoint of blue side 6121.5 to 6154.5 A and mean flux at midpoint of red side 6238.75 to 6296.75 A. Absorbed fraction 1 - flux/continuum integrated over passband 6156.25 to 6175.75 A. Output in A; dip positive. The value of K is 0.07 A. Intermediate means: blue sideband 30.5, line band 30.2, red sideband 29.5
